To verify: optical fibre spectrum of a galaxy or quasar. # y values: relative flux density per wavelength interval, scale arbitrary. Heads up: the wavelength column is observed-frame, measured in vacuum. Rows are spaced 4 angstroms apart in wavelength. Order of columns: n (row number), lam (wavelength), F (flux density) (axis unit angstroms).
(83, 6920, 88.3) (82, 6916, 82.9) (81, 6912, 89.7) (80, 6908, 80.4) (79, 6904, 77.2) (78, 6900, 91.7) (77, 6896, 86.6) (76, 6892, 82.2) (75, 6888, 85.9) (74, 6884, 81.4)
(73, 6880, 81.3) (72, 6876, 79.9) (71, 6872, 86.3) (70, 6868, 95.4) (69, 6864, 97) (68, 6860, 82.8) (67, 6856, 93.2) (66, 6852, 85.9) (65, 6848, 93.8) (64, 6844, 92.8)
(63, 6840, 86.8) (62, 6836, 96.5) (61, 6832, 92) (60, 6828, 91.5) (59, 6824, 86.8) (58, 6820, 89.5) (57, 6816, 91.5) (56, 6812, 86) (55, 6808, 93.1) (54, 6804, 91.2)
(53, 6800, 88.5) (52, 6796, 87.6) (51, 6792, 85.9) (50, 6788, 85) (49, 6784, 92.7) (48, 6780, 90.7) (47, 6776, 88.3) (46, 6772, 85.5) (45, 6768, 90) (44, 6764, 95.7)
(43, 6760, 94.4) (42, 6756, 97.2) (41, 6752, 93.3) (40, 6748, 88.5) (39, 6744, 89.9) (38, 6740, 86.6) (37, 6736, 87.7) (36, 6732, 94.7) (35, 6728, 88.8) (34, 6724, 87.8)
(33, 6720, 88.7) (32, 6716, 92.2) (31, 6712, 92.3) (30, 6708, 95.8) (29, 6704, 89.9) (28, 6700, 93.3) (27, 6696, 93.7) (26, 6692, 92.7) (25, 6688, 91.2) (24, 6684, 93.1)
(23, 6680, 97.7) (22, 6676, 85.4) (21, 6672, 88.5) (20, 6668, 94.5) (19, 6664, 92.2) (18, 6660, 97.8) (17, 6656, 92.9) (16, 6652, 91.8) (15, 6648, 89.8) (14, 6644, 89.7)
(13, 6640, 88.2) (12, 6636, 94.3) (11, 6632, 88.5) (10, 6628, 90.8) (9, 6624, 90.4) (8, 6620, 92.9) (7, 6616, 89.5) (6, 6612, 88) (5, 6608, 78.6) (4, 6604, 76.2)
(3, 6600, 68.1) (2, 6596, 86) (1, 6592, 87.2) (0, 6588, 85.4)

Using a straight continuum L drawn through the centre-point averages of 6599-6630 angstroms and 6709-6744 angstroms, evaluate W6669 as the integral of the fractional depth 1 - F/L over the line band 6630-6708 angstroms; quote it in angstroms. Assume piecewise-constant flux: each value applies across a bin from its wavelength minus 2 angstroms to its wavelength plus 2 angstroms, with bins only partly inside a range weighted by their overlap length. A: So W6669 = -4.1 angstroms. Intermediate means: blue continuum 84.8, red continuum 90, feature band 92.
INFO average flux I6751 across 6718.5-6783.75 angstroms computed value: 90.6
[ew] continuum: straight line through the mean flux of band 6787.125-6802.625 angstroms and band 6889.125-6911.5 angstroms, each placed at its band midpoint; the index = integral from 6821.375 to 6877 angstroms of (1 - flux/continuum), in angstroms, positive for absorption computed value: -3.0 angstroms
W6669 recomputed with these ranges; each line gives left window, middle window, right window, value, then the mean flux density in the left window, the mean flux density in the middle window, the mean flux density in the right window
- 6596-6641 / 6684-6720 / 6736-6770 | -1.18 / 85.9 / 92.4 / 91.7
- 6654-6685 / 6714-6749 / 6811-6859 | 0.93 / 92.8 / 89.5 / 90.5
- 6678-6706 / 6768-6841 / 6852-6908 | -0.51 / 93.1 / 89.4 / 86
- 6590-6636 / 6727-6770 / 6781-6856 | -1.54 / 85.5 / 91.6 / 89.9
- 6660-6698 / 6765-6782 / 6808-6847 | 0.41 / 92.4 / 89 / 90.6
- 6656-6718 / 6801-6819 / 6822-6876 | 0.14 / 92.7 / 90.3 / 90.4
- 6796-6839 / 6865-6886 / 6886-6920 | 0.29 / 90.4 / 85.4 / 84.8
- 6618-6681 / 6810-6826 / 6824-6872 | 0.49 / 91.5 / 88.5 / 91.2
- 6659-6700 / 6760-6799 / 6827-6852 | 1.17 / 92.6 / 89.3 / 91.8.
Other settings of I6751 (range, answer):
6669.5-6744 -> 91.1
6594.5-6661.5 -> 87.8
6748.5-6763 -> 94.3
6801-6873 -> 90.7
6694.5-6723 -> 92.1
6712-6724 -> 90.3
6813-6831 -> 89.7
